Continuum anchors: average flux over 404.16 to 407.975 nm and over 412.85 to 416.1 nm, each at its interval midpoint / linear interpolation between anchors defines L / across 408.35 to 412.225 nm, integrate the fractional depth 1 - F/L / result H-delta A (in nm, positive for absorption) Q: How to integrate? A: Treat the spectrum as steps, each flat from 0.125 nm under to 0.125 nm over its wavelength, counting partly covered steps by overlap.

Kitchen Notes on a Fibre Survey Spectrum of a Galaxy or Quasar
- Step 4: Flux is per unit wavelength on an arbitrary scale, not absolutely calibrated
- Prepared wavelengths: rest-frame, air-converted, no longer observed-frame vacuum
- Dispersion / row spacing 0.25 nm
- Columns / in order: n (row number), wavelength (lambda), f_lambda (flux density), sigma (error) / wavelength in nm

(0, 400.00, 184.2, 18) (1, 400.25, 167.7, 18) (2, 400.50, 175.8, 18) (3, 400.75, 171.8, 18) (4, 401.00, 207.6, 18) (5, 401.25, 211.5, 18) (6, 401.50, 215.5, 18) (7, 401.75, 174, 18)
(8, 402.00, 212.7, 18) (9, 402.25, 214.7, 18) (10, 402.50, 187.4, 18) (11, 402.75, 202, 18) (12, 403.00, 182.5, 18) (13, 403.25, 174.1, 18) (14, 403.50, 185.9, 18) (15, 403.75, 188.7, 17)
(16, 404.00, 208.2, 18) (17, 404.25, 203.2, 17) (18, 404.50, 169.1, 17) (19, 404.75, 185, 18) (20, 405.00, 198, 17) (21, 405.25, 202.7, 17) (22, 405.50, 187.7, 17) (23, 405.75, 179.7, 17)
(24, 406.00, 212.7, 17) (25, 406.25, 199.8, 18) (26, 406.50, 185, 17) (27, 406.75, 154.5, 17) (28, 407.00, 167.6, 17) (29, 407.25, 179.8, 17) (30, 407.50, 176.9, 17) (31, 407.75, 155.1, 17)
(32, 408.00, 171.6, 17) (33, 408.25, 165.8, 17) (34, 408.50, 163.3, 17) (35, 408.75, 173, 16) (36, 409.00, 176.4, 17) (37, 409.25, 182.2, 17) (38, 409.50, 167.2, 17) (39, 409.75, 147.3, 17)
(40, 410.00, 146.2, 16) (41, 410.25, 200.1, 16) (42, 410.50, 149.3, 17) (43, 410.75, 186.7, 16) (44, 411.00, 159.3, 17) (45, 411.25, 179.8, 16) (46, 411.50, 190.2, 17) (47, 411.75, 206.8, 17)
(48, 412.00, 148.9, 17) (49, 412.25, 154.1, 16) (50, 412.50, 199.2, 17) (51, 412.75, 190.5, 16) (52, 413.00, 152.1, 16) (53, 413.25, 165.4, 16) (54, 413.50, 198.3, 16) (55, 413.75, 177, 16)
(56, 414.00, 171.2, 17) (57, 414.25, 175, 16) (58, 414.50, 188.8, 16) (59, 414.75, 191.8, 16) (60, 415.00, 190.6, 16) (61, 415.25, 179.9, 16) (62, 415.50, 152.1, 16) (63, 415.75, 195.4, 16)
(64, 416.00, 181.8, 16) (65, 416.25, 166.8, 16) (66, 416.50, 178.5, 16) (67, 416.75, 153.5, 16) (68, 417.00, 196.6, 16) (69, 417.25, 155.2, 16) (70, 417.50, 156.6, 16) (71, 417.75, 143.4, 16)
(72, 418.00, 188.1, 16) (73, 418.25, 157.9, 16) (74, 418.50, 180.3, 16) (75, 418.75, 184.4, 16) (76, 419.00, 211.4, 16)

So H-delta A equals 0.21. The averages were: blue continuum 183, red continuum 178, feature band 171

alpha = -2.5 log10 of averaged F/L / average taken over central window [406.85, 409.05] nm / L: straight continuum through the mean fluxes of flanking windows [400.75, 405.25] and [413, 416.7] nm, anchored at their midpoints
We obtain 0.11 mag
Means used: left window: 195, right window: 178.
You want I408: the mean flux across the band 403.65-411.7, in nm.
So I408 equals 179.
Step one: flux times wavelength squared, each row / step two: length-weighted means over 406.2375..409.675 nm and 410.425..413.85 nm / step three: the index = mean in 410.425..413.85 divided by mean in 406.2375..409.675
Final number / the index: 1.0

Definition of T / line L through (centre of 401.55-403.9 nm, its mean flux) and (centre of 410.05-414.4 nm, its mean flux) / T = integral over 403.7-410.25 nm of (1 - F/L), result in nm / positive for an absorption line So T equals 0.22 nm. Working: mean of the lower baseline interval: 192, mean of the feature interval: 179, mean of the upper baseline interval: 176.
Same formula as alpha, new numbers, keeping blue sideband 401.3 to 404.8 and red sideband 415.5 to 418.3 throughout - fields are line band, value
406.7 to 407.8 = 0.11 mag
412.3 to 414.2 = -0.01 mag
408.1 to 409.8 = 0.09 mag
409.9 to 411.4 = 0.06 mag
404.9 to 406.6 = -0.03 mag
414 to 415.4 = -0.06 mag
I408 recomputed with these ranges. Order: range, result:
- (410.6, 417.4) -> 177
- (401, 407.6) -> 191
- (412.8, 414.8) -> 177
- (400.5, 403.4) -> 195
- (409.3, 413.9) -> 173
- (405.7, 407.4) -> 183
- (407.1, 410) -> 168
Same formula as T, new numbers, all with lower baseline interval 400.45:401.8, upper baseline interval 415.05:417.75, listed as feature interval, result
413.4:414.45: -0.03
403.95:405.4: -0.03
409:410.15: 0.12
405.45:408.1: 0.10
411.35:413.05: -0.01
